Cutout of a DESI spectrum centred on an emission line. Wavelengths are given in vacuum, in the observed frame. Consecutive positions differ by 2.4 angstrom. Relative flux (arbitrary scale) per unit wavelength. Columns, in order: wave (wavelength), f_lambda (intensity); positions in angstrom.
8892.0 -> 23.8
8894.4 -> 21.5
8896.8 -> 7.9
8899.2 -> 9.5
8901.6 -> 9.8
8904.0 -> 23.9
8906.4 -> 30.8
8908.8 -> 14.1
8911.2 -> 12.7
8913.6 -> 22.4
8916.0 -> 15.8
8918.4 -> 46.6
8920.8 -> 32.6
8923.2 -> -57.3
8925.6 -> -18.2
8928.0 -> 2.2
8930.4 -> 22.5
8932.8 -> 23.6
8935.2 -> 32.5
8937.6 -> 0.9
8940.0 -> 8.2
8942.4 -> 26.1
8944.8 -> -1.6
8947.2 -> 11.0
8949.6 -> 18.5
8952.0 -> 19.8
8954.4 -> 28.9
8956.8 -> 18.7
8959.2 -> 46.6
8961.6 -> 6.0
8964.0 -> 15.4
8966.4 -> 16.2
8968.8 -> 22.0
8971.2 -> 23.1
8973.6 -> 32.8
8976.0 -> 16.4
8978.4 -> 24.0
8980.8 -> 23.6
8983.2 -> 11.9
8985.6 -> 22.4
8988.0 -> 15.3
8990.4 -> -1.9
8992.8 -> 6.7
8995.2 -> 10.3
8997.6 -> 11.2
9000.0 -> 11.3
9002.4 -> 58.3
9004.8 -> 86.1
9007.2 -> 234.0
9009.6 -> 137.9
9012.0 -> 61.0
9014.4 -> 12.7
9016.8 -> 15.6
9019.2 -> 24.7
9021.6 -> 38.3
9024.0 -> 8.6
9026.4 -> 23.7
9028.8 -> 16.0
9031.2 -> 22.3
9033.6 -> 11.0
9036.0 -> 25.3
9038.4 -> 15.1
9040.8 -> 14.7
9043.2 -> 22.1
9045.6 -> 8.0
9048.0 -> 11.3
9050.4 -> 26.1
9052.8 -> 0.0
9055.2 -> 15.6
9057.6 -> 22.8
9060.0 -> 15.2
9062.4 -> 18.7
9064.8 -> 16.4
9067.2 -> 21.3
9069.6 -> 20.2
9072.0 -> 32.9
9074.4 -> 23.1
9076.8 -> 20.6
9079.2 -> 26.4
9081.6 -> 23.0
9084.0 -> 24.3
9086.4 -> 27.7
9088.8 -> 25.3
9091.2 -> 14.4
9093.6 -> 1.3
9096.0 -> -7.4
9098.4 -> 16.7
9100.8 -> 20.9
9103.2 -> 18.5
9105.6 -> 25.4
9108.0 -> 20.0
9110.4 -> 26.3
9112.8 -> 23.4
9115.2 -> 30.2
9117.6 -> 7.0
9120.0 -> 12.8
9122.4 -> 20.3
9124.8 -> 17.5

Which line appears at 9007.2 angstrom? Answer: [O III]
